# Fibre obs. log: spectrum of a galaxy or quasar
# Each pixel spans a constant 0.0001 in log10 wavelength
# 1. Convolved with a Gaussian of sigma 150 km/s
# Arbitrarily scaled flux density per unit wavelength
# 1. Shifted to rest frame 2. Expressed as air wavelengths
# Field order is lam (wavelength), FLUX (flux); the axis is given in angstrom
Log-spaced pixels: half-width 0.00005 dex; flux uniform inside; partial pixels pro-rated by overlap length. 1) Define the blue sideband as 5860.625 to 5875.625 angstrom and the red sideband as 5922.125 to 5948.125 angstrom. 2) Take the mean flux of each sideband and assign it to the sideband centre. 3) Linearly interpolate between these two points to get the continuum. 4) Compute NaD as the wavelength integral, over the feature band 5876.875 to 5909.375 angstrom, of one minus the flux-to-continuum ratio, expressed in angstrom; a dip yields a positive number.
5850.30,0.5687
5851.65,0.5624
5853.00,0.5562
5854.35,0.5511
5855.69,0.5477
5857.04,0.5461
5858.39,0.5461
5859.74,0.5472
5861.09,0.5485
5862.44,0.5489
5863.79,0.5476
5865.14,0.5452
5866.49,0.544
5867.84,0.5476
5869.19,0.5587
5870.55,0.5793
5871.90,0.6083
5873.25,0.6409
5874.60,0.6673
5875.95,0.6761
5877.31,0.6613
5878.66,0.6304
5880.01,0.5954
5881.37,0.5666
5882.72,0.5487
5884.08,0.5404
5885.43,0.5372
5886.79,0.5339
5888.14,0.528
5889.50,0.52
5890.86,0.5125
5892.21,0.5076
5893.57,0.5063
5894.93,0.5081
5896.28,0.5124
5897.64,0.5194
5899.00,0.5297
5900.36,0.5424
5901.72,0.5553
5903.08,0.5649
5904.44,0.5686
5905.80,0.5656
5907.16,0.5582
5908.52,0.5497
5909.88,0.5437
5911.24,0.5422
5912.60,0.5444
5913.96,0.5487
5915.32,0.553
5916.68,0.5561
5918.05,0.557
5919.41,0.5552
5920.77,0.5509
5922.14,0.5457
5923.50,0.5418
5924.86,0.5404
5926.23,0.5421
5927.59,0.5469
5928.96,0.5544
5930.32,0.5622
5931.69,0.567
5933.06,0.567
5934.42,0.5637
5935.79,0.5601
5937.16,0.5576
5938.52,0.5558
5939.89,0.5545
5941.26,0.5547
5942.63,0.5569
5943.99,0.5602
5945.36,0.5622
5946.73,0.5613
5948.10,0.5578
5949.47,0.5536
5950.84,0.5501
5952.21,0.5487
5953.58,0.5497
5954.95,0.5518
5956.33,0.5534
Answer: 1.3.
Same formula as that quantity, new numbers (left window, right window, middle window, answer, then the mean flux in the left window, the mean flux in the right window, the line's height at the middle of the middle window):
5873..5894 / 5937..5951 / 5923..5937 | 0.1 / 0.573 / 0.557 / 0.561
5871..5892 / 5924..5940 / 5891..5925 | 1.6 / 0.583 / 0.556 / 0.569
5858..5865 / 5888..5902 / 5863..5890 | -2.2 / 0.547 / 0.521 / 0.535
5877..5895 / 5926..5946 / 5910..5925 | 0.2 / 0.549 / 0.558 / 0.555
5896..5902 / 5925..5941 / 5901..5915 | -0.4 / 0.531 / 0.557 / 0.538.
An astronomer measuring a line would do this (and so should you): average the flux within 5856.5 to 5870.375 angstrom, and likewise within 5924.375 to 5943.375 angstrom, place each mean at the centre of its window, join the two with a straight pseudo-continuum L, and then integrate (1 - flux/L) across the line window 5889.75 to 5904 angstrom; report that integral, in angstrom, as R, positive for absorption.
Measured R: 0.7 angstrom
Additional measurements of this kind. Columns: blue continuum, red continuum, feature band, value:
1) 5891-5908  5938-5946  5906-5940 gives -0.3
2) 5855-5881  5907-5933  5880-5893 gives 0.8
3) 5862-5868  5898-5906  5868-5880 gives -1.6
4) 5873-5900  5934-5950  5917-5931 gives 0.2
